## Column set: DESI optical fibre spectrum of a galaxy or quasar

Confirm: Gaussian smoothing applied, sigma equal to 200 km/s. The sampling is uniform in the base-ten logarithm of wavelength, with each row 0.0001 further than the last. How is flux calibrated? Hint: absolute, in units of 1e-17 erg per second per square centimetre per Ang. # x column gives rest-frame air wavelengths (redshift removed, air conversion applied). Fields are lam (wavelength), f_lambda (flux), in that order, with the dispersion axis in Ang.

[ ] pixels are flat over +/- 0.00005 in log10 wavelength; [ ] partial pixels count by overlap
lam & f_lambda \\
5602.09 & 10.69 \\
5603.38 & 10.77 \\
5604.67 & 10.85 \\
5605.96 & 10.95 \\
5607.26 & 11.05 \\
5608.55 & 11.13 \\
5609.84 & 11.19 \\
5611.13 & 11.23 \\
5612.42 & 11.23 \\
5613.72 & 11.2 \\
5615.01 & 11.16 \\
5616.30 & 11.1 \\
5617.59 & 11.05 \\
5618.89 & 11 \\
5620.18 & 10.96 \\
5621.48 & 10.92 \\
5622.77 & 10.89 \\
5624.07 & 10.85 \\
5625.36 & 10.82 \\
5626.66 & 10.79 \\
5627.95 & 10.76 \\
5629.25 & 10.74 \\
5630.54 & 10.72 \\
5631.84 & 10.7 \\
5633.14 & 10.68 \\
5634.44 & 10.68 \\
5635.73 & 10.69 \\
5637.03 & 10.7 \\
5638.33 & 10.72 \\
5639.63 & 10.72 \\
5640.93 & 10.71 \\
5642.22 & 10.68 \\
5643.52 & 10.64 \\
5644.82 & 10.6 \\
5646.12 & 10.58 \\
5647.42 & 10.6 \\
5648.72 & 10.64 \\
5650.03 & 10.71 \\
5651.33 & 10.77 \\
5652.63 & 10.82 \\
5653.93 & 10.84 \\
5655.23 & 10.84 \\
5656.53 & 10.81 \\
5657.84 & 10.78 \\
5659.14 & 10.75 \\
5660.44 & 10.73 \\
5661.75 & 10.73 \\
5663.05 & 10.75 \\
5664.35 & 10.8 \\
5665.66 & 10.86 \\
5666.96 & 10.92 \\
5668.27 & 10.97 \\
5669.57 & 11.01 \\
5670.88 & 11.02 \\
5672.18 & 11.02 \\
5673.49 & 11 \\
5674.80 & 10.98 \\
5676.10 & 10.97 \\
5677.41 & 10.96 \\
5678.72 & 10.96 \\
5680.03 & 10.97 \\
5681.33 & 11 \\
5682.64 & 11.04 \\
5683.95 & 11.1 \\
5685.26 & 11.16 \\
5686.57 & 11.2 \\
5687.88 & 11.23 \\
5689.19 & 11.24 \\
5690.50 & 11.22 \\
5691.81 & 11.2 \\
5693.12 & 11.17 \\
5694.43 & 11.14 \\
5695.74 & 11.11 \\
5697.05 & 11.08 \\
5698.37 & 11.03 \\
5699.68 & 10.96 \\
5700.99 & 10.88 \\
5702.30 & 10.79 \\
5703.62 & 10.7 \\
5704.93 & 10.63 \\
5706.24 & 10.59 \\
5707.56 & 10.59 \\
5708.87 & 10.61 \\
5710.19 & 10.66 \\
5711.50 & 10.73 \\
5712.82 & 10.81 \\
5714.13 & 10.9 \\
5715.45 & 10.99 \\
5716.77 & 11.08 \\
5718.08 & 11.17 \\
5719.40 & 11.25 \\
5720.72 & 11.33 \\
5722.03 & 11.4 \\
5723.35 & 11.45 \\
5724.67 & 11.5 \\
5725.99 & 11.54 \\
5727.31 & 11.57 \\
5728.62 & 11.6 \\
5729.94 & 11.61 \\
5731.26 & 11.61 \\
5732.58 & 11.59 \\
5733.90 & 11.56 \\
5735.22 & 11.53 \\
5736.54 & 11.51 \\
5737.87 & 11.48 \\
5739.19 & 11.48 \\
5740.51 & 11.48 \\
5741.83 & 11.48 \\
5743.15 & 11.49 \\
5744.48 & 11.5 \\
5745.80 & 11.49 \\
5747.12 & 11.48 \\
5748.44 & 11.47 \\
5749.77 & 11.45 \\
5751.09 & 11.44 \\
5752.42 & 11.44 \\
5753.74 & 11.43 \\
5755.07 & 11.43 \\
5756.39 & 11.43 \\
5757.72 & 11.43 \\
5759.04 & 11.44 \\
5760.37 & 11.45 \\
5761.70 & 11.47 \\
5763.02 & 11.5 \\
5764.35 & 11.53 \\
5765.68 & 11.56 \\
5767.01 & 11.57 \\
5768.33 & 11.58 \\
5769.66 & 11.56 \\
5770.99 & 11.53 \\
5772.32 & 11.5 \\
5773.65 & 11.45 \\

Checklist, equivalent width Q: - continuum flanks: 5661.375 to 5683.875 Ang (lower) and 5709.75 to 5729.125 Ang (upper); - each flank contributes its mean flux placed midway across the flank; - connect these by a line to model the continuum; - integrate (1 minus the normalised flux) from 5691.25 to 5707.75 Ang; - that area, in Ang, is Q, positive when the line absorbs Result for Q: 0.3 Ang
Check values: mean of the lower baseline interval 10.9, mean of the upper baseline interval 11.2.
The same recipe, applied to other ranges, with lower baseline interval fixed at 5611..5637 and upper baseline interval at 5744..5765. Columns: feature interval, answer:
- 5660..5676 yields 0.27 Ang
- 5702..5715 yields 0.65 Ang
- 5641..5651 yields 0.32 Ang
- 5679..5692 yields 0.04 Ang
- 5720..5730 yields -0.14 Ang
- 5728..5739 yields -0.18 Ang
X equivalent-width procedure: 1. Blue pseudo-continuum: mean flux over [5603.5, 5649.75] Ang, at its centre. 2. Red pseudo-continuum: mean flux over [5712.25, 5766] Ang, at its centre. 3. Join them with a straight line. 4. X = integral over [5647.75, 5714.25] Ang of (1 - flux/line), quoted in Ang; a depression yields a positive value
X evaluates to 1.3 Ang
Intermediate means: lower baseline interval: 10.9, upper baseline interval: 11.4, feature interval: 10.9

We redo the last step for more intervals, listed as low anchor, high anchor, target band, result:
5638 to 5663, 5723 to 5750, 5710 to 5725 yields 0.3 Ang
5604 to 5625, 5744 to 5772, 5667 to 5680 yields 0.3 Ang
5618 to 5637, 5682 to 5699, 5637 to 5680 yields 0.6 Ang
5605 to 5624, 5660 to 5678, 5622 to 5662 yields 0.9 Ang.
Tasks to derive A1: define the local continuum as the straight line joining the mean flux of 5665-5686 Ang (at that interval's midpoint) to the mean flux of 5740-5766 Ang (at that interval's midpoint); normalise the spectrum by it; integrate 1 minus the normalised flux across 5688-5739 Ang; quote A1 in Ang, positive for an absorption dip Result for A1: 0.32 Ang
